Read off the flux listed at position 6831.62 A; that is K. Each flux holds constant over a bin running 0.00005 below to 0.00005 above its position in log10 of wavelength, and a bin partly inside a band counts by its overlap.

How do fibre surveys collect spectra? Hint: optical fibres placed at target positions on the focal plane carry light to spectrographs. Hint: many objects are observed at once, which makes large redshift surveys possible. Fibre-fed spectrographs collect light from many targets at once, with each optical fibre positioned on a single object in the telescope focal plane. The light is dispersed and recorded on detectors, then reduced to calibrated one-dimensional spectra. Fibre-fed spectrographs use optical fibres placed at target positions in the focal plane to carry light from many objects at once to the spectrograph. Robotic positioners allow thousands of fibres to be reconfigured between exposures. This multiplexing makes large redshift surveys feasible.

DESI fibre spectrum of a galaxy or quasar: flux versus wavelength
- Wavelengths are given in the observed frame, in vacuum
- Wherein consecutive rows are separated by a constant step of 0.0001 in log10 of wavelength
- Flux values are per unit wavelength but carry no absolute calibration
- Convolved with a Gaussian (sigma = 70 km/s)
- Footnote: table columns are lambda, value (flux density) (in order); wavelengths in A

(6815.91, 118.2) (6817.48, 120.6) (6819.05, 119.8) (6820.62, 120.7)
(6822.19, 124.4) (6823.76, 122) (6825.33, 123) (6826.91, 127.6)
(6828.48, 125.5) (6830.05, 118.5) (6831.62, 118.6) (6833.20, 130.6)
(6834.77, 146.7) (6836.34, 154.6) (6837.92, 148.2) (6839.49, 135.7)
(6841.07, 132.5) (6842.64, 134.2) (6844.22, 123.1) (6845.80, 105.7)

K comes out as 118.6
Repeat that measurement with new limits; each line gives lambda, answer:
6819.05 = 119.8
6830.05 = 118.5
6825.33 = 123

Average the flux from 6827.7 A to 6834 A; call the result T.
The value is 123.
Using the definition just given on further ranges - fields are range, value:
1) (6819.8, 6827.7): 123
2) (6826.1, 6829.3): 126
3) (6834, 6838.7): 150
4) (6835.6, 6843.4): 141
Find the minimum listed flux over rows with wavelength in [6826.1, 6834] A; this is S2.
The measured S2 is 118.5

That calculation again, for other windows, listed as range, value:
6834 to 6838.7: 146.7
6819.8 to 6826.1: 120.7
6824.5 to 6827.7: 123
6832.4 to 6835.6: 130.6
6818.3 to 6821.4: 119.8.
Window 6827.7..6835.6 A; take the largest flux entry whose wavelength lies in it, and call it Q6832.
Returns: 146.7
